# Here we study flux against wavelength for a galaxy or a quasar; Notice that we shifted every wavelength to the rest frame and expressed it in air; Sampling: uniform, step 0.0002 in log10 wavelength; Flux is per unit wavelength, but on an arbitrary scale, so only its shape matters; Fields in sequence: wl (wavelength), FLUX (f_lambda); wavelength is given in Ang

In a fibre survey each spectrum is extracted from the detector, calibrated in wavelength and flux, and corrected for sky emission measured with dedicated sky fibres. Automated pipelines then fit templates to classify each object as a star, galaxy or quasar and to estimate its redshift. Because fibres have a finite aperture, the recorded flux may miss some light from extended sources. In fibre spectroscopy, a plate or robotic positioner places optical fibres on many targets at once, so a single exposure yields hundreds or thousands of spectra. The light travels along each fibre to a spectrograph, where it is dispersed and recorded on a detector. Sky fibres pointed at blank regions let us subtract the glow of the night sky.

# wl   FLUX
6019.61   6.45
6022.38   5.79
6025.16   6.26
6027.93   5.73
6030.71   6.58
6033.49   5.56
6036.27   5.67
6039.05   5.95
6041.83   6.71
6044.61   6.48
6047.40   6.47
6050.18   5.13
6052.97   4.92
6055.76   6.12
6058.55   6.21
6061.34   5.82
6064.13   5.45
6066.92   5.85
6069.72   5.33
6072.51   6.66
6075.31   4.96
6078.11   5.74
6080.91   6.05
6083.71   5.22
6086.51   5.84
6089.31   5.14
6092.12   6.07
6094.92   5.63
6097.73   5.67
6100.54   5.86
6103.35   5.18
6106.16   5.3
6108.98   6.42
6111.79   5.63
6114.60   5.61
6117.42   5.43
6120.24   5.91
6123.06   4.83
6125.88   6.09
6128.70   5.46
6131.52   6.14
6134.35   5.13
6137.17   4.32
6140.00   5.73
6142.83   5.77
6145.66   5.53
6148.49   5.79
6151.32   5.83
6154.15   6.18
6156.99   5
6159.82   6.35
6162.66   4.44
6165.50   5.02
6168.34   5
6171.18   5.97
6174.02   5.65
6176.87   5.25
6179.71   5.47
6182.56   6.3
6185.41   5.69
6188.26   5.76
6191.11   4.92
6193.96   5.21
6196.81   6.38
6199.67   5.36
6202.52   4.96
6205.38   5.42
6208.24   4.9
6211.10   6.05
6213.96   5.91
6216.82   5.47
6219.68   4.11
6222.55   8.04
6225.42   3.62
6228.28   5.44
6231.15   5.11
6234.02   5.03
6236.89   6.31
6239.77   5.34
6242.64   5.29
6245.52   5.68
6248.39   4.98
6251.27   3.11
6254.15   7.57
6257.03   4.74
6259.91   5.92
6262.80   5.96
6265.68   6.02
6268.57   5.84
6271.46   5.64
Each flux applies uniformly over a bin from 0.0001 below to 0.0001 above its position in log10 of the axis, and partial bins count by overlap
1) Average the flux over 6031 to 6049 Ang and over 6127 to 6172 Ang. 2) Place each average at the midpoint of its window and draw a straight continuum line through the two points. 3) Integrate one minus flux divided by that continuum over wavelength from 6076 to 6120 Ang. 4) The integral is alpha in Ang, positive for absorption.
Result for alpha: 1.1 Ang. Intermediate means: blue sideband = 6.16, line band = 5.65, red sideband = 5.48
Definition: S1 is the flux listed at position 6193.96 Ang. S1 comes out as 5.21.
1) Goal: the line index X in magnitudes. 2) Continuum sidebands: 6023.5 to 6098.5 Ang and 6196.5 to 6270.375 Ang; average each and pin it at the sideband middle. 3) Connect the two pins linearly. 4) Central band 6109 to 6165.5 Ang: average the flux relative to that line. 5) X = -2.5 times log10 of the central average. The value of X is 0.02 mag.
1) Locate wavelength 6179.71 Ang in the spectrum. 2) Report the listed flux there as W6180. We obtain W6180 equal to 5.47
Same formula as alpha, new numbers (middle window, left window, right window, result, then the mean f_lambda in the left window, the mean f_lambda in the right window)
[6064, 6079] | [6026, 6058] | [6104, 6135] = 0.38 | 5.95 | 5.63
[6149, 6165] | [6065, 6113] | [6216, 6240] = -0.02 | 5.68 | 5.38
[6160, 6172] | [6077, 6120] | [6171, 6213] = 0.82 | 5.66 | 5.54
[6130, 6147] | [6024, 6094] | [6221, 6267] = 0.77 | 5.83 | 5.5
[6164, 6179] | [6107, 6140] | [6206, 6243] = 0.32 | 5.55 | 5.44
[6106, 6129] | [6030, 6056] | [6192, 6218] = 0.32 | 5.93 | 5.51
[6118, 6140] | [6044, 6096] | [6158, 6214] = 0.69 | 5.73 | 5.49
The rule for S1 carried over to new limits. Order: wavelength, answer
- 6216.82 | 5.47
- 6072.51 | 6.66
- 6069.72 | 5.33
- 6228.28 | 5.44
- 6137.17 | 4.32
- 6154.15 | 6.18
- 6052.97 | 4.92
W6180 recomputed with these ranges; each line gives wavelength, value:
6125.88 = 6.09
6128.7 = 5.46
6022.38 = 5.79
